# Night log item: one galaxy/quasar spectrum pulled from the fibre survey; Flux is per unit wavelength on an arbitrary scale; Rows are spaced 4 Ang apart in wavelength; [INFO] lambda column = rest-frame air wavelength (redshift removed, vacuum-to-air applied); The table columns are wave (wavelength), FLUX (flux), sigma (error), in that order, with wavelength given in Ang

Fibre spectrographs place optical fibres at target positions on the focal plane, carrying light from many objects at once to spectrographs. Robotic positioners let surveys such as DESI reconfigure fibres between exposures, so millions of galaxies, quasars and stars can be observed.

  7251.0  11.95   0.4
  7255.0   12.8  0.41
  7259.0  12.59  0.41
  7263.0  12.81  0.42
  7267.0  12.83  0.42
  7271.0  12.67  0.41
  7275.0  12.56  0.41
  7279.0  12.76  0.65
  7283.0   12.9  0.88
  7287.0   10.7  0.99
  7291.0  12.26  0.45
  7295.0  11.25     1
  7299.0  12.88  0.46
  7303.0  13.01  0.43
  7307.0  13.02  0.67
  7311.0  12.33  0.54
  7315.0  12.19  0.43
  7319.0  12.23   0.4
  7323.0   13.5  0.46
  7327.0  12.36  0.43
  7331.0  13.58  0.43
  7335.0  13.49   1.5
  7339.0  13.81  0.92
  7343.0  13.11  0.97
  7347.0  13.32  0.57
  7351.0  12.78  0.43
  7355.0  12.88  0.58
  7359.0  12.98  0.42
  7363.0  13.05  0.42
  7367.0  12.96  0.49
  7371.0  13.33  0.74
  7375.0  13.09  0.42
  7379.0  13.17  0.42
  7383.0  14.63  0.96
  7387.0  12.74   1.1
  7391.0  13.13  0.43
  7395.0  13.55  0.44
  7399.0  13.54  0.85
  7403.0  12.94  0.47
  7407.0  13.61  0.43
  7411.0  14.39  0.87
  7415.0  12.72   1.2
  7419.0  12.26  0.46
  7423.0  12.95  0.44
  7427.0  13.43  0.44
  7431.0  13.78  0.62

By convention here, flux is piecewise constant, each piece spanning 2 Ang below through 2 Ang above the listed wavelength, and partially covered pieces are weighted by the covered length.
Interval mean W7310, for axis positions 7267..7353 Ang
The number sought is 12.7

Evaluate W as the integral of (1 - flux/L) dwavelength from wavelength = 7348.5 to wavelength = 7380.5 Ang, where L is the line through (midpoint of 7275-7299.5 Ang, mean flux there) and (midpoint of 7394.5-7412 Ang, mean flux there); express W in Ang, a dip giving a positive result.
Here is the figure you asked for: 0.12 Ang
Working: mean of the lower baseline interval 12.1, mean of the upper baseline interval 13.6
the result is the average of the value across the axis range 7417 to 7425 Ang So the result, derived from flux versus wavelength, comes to 12.6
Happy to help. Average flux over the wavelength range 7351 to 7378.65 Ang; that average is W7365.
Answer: 13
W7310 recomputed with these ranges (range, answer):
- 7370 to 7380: 13.2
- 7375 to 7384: 13.6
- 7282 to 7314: 12.3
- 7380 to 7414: 13.5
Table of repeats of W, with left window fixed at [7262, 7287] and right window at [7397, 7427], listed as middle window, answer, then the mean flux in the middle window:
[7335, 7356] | -0.5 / 13.2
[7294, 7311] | 0.2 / 12.6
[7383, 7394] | -0.2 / 13.3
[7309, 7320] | 0.4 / 12.3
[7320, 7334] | -0.3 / 13.1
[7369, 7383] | -0.4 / 13.4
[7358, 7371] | 0.0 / 13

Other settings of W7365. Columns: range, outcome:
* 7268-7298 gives 12.2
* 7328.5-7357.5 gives 13.3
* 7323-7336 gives 13.2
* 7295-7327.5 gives 12.6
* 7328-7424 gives 13.2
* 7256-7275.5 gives 12.7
